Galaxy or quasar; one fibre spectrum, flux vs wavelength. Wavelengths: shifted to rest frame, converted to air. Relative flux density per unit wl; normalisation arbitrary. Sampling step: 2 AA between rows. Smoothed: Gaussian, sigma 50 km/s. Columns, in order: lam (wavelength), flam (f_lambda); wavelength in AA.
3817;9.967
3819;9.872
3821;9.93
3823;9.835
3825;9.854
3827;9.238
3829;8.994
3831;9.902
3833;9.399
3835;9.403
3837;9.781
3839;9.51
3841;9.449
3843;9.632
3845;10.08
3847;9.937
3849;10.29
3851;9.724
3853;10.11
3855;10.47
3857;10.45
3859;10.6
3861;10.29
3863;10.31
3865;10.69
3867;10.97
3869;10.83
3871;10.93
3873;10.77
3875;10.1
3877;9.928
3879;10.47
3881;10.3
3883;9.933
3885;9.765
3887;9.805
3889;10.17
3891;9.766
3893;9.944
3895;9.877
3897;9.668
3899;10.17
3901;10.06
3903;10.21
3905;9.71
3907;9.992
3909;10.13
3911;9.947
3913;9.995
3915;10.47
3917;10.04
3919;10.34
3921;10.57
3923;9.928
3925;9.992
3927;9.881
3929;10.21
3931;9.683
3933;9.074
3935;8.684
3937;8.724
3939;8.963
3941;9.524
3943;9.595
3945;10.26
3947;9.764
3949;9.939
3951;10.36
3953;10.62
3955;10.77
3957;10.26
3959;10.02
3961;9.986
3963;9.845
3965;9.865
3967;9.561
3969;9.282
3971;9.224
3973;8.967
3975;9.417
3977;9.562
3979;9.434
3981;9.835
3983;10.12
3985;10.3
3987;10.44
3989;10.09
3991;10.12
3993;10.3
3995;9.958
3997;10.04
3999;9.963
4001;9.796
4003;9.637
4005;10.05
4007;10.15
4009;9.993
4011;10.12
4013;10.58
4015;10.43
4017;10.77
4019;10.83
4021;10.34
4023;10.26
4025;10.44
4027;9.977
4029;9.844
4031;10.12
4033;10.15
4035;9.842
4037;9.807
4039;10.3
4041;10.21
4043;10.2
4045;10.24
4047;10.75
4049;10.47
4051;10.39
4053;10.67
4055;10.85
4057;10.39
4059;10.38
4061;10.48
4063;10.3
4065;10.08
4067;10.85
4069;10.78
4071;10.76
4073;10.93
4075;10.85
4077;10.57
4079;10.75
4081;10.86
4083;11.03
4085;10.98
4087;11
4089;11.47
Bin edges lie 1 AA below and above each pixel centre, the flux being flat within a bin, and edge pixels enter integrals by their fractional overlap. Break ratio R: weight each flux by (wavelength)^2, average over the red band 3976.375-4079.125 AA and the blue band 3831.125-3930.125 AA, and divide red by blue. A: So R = 1.10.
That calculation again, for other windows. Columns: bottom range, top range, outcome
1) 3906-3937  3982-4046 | 1.08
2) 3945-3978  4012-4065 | 1.09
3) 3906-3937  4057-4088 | 1.17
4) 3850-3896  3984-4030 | 1.06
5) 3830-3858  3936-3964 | 1.06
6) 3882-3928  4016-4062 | 1.10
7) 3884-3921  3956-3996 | 1.02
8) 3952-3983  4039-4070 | 1.12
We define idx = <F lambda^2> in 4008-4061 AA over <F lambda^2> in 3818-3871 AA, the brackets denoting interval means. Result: 1.1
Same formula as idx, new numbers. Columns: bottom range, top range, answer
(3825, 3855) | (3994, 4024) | 1.14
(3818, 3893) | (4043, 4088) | 1.18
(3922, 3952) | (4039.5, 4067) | 1.15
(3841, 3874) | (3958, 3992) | 1.00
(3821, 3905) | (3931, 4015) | 1.04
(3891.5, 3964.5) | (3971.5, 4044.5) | 1.06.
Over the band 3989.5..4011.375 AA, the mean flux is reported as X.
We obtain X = 10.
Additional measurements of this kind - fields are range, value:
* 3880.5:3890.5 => 9.97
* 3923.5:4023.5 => 9.91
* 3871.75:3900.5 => 10.1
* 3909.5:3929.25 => 10.1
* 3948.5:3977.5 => 9.85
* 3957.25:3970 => 9.79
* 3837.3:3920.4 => 10.1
